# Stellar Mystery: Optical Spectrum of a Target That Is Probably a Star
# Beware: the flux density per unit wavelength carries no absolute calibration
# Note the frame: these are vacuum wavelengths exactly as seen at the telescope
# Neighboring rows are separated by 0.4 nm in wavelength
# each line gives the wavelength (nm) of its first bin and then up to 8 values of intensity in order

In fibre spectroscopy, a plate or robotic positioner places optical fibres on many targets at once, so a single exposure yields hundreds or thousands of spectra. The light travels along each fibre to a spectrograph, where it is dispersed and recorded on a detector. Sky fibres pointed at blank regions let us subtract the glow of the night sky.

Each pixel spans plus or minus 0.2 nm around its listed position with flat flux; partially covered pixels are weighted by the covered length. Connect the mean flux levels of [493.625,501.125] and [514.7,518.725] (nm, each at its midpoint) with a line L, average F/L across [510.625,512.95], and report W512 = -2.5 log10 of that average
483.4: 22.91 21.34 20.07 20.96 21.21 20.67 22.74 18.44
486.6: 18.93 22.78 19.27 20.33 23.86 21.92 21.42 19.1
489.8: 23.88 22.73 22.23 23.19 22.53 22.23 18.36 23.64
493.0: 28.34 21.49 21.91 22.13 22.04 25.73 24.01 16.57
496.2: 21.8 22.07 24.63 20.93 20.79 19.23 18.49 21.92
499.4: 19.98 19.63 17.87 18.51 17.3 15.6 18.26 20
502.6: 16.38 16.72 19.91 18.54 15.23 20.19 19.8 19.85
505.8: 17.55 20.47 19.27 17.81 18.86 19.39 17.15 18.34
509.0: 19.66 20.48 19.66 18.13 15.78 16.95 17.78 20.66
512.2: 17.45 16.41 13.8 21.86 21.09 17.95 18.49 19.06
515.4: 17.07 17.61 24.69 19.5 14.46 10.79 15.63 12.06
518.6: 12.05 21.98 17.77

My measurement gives 0.01 mag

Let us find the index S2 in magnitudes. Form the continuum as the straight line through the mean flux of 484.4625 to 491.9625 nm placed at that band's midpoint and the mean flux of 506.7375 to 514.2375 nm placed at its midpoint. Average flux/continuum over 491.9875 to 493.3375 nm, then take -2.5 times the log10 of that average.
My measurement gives -0.12 mag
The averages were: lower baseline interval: 21.5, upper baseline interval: 18.4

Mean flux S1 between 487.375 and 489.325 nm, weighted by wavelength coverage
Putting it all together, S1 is 21.4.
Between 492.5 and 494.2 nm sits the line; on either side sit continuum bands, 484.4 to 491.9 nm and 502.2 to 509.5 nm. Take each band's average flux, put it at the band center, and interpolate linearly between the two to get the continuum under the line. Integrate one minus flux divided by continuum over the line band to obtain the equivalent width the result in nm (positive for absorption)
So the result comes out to -0.25 nm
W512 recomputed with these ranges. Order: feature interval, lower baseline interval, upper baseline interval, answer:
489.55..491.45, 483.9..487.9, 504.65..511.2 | -0.13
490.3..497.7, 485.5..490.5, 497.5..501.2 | -0.11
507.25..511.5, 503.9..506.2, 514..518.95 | -0.02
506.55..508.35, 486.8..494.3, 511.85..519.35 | 0.03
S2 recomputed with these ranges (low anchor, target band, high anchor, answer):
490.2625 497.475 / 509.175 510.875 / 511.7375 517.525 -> 0.04 mag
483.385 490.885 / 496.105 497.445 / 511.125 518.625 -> -0.13 mag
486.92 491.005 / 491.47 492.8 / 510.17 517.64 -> -0.01 mag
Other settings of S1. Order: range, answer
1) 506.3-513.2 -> 18.1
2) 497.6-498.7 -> 19.6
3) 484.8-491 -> 21.4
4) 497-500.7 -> 20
